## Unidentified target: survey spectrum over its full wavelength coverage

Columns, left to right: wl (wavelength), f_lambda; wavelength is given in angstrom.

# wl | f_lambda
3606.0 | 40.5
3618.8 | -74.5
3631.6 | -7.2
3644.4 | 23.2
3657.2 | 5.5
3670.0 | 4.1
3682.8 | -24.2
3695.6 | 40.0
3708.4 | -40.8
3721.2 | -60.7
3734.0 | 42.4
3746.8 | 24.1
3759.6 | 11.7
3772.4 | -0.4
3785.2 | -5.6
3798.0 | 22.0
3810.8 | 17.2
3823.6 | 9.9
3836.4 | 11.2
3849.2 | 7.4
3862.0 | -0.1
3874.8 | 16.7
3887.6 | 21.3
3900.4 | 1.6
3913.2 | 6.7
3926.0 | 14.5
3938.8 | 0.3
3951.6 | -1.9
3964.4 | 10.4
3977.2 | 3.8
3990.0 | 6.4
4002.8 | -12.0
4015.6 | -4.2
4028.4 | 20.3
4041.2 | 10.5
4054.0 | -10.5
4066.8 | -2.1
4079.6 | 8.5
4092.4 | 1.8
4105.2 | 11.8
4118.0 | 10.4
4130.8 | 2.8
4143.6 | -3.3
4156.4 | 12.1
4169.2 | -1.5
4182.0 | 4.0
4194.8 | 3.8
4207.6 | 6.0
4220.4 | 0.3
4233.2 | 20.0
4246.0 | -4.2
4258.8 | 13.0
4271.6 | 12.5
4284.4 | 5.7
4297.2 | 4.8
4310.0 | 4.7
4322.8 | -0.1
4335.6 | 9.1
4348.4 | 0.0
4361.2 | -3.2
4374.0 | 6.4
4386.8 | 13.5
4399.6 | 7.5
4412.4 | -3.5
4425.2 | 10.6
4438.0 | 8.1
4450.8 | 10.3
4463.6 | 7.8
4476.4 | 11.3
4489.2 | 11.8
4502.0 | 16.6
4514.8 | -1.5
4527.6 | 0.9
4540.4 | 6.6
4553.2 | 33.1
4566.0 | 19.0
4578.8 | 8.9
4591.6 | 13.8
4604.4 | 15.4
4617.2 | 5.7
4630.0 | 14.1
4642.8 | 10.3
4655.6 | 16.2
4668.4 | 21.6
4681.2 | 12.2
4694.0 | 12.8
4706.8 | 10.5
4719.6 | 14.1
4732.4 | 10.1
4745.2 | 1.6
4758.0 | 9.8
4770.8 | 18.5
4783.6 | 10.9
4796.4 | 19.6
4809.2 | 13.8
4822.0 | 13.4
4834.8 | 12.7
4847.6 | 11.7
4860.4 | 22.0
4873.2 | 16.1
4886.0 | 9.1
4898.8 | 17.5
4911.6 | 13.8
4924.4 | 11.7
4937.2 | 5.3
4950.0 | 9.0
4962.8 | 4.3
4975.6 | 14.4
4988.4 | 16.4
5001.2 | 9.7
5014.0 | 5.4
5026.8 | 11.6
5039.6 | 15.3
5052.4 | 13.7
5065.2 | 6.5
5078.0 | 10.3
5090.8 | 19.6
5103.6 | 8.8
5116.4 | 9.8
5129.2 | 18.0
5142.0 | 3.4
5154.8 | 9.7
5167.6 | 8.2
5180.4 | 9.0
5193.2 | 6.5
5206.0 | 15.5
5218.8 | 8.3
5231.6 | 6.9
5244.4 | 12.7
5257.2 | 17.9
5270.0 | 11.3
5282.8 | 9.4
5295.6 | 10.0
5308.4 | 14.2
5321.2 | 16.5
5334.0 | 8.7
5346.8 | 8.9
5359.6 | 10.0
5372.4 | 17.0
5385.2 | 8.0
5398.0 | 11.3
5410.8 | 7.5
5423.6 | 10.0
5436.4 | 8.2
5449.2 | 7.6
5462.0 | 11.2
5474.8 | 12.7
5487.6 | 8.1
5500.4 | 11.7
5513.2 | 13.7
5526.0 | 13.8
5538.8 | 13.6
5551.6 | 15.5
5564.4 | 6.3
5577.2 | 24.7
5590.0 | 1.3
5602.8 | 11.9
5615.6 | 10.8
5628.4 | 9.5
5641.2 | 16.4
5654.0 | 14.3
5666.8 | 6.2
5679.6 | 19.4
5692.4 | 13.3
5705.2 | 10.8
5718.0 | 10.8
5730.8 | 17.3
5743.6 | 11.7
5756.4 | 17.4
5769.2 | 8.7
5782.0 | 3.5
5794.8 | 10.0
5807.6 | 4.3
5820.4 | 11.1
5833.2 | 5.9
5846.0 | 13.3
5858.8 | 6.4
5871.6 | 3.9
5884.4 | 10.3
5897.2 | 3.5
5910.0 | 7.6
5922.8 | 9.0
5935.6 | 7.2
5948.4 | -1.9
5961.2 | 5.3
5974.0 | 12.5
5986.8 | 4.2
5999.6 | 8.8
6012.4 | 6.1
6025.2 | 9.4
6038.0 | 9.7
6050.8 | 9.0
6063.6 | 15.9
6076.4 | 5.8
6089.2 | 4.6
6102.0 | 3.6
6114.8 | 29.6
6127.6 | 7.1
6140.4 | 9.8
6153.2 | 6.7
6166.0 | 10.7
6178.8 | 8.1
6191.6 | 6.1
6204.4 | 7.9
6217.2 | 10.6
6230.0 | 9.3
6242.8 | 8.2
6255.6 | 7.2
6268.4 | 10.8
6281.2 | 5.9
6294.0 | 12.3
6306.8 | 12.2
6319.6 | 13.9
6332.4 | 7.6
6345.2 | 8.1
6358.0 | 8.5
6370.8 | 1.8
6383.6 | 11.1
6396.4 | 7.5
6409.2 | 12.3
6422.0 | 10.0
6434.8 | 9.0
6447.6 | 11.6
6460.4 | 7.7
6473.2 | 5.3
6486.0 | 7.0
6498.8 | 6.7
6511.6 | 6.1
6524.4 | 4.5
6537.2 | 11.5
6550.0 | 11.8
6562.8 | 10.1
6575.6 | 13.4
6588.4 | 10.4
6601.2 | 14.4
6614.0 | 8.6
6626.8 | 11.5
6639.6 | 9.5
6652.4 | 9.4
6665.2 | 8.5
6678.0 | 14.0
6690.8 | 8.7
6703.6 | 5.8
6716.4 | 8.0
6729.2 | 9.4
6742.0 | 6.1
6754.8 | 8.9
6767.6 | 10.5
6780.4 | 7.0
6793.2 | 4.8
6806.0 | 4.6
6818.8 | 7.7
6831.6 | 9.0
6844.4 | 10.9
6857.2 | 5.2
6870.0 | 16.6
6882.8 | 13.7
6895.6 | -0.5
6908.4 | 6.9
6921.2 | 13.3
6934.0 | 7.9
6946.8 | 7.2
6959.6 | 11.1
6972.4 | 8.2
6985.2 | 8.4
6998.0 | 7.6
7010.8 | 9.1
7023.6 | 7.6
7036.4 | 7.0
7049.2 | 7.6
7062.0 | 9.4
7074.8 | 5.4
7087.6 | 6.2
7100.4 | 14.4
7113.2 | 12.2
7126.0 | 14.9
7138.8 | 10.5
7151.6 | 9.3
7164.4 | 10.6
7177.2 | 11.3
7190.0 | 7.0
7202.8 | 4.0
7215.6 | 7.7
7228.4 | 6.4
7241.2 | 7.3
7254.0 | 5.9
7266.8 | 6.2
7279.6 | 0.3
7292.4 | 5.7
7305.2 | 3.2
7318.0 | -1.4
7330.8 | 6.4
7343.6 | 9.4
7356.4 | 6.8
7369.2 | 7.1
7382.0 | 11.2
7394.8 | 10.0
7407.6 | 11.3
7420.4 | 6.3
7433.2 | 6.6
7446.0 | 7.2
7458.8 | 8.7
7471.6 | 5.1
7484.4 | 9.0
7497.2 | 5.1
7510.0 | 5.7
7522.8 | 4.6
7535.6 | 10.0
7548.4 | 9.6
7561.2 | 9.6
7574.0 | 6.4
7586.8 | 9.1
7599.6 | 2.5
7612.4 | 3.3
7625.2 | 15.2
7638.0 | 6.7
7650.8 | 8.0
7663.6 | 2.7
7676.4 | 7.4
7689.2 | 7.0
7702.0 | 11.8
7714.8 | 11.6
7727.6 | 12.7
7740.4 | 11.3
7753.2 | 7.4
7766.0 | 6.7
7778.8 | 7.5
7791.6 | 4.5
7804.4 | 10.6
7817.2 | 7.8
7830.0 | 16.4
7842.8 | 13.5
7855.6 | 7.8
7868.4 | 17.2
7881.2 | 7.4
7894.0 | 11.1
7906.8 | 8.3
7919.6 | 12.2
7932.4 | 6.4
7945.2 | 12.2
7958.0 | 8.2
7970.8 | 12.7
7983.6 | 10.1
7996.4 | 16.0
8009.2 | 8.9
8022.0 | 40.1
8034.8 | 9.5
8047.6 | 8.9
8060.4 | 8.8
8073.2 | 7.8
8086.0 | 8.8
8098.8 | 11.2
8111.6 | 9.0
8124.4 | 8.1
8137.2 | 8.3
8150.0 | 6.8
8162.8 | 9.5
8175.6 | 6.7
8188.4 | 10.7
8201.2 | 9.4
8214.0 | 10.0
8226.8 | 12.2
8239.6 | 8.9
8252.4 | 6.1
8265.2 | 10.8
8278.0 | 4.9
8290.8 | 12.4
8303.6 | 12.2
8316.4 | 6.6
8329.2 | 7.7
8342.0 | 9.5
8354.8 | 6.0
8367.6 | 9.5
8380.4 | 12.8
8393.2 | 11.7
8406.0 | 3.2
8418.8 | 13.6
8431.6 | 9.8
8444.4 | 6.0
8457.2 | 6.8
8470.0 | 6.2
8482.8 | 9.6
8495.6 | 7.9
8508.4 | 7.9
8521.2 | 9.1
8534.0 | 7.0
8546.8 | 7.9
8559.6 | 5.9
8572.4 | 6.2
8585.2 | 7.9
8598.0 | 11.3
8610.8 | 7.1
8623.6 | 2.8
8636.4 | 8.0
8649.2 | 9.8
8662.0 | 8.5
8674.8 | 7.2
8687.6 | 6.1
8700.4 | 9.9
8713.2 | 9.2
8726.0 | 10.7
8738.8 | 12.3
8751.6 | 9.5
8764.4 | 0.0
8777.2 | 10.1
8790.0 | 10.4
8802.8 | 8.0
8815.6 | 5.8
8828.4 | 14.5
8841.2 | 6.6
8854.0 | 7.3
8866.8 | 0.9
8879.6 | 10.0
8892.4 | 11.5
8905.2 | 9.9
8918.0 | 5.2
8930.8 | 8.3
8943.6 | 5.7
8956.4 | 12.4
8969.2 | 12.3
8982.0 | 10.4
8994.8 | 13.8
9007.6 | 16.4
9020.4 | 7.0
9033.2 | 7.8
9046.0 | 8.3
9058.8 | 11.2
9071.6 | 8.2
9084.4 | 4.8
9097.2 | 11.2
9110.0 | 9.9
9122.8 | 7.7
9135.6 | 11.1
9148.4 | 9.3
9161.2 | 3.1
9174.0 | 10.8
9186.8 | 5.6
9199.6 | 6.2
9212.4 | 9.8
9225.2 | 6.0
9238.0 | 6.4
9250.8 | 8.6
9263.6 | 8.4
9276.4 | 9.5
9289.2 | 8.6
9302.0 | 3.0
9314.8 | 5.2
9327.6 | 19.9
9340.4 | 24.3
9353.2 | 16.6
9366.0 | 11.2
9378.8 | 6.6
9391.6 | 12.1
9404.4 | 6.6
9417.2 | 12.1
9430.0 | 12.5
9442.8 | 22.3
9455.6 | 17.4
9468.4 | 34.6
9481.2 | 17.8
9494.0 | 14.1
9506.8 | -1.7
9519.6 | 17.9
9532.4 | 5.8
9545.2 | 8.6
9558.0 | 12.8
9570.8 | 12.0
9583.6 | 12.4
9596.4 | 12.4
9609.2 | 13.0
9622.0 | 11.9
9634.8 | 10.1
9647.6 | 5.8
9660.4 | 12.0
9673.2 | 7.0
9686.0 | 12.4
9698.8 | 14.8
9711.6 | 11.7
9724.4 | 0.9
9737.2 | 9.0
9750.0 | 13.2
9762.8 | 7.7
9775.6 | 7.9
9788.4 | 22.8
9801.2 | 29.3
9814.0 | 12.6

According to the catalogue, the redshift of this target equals 0.222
